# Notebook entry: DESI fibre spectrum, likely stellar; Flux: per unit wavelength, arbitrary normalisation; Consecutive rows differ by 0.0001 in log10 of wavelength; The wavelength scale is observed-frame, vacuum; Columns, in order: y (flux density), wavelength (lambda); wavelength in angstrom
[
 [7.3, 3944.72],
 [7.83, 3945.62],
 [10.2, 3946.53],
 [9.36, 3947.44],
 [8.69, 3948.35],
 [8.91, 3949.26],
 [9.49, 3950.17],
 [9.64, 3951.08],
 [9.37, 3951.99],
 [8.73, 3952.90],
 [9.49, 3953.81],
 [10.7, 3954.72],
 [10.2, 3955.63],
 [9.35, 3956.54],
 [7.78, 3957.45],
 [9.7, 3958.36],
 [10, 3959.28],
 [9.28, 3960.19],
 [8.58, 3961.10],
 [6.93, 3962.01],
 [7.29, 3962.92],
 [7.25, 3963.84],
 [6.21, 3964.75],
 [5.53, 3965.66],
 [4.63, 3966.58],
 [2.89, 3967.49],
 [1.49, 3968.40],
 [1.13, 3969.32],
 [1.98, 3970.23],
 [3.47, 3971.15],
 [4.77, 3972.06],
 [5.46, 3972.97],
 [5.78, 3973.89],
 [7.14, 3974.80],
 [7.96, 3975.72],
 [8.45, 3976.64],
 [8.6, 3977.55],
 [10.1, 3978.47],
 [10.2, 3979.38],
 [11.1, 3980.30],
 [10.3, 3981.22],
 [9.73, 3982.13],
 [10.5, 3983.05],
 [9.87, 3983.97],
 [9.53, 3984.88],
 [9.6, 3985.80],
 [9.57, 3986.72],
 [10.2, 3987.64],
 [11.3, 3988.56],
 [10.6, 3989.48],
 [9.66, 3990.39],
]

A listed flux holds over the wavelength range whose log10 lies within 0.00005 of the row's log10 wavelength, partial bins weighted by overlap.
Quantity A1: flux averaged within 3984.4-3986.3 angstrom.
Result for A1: 9.58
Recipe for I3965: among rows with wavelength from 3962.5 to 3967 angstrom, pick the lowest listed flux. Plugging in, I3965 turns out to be 4.63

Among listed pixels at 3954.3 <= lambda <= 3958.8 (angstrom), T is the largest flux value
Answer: 10.7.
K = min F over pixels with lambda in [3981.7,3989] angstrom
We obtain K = 9.53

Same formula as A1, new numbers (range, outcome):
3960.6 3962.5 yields 7.81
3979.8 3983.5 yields 10.4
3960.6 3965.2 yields 7.28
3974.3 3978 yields 8.01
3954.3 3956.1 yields 10.4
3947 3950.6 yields 9.1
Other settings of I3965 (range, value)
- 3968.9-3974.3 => 1.13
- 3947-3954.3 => 8.69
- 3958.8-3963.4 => 6.93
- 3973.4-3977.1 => 5.78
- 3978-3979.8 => 10.1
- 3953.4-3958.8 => 7.78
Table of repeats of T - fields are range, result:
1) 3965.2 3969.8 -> 5.53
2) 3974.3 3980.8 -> 11.1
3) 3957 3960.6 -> 10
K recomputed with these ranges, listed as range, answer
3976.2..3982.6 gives 8.45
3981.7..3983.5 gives 9.73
